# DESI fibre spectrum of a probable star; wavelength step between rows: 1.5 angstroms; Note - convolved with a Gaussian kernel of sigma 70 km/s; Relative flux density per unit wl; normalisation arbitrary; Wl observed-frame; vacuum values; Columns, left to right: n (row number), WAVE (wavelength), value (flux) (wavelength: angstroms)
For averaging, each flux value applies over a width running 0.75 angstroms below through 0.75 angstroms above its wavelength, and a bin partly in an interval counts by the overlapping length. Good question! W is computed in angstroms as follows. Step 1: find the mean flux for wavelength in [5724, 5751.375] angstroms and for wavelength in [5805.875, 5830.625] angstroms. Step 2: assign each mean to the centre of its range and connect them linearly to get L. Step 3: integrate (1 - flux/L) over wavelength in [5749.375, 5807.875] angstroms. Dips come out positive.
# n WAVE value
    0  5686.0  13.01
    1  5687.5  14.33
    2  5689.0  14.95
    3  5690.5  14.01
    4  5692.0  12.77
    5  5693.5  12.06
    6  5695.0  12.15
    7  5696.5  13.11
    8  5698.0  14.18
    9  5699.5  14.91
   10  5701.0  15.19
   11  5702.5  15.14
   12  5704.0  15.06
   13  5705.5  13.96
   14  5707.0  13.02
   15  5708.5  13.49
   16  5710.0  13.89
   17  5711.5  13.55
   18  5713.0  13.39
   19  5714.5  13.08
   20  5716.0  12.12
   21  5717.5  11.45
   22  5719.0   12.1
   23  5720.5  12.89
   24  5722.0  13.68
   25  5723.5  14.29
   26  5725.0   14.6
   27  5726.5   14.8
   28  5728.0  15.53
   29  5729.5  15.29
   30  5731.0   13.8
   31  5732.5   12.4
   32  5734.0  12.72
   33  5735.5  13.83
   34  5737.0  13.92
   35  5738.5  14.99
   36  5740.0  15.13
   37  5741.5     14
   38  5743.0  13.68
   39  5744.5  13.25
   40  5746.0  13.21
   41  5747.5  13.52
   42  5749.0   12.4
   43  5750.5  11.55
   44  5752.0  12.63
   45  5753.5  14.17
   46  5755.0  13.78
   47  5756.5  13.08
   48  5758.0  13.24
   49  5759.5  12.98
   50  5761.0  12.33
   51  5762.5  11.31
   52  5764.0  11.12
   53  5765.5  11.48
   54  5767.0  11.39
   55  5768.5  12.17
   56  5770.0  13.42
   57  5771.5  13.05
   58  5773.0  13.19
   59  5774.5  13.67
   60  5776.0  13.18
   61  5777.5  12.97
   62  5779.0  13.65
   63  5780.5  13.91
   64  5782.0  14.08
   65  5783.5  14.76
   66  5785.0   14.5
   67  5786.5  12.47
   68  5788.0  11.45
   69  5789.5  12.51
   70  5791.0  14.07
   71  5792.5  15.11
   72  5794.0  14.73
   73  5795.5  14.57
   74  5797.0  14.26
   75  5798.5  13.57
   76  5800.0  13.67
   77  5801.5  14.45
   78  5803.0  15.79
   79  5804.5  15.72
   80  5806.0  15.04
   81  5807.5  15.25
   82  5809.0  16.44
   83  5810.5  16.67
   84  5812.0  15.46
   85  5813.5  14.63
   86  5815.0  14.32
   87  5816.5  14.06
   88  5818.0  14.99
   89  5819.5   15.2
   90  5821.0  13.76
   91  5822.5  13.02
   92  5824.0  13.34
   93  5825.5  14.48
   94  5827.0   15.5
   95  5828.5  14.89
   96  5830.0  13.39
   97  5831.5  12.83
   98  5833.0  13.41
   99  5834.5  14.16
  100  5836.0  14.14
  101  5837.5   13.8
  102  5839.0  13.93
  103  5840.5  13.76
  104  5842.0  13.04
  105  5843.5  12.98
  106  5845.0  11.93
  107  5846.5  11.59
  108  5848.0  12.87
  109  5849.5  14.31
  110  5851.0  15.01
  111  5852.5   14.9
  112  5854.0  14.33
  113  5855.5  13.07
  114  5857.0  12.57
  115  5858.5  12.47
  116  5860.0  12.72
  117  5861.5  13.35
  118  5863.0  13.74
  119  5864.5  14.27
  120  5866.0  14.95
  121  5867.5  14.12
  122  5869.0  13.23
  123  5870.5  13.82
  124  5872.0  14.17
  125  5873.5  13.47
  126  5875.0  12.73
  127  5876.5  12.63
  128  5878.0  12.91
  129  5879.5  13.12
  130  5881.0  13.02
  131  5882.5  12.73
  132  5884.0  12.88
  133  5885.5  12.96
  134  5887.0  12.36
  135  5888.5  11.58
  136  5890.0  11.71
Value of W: 3.5 angstroms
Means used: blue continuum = 13.8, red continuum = 14.7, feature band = 13.4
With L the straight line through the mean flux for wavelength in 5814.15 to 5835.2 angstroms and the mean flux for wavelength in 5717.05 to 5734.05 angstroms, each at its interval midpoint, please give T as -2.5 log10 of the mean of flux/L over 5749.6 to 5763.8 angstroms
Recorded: 0.09 mag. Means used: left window 13.7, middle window 12.7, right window 14.1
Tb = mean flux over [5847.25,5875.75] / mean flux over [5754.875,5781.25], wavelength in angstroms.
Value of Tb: 1.07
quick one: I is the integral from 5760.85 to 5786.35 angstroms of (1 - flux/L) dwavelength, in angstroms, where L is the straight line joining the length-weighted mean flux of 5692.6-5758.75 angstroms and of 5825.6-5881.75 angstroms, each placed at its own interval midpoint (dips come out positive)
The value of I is 1.2 angstroms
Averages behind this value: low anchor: 13.6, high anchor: 13.6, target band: 13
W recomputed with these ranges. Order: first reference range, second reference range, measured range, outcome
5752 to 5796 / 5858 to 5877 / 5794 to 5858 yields -3.8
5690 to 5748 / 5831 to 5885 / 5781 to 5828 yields -3.2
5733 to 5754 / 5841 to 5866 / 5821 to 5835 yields -0.5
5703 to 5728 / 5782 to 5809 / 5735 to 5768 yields 2.0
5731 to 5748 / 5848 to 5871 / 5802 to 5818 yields -1.8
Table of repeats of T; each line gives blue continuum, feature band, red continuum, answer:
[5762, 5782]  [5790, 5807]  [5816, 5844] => -0.10 mag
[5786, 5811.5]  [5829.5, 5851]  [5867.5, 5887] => 0.03 mag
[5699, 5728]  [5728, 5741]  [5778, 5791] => -0.03 mag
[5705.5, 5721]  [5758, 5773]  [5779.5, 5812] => 0.14 mag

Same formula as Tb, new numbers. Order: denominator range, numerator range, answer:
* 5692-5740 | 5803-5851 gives 1.04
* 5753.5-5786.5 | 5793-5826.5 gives 1.13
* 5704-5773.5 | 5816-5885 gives 1.03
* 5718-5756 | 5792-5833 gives 1.07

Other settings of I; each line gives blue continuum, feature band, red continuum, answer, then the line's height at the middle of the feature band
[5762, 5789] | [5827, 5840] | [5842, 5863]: -0.7 angstroms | 13.2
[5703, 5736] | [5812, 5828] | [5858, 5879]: -1.0 angstroms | 13.5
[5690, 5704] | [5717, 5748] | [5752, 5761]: -0.7 angstroms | 13.5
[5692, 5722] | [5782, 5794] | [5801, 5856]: 0.3 angstroms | 14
